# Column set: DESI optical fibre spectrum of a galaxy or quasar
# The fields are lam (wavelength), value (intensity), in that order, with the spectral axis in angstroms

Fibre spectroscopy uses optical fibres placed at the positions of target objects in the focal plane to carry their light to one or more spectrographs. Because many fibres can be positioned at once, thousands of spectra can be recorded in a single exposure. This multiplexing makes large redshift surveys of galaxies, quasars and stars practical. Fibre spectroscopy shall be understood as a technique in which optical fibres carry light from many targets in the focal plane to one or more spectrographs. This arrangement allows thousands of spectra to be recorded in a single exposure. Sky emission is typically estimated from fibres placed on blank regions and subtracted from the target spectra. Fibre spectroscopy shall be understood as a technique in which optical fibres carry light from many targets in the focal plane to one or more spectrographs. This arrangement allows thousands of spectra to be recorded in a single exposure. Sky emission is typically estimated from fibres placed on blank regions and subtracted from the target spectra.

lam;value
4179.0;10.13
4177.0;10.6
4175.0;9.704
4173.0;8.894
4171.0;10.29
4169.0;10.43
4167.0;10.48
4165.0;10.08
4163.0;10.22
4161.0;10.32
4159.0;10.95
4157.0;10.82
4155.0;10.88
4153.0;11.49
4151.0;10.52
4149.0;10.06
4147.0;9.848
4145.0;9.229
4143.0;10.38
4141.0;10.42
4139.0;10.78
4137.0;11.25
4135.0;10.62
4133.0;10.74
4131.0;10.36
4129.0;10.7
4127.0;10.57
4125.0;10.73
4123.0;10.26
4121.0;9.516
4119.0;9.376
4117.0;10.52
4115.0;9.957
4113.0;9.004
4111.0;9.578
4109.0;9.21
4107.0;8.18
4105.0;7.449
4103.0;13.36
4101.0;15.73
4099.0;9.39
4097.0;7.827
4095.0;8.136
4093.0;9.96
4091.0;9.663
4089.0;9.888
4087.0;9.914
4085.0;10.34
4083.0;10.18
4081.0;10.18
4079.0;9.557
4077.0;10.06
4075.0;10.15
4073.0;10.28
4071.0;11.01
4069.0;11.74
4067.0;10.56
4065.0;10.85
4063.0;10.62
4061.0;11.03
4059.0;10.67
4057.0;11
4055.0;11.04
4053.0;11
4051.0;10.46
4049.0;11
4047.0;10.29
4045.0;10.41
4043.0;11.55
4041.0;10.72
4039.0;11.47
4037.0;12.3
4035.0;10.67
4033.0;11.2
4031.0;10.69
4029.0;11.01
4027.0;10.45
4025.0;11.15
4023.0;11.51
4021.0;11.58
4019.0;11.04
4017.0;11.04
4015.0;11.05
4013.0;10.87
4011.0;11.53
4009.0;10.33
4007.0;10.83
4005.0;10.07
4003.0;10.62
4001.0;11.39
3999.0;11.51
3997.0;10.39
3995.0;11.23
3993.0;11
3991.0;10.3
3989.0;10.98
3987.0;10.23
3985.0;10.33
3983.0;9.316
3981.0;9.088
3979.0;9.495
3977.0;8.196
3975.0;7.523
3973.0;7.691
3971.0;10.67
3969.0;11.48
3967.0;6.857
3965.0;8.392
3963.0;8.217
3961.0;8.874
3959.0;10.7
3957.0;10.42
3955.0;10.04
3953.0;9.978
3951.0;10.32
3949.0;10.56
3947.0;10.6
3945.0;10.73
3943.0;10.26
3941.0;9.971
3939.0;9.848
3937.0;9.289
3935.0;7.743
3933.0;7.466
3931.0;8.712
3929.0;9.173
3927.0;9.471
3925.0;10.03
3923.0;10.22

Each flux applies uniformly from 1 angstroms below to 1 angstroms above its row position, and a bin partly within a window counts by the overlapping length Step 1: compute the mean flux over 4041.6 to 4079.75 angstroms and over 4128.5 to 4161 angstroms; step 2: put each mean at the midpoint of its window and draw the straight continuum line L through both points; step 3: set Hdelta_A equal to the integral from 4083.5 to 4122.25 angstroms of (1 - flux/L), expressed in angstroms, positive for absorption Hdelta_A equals 2.9 angstroms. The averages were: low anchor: 10.7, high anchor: 10.6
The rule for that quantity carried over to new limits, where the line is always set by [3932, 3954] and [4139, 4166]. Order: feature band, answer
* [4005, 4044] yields -4.3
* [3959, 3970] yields 0.9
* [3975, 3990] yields 0.5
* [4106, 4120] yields 1.2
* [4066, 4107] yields -0.1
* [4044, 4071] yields -2.0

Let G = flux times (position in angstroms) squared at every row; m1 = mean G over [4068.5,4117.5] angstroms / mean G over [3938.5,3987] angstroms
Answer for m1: 1.1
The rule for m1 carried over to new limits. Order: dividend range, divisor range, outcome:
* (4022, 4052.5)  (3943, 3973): 1.17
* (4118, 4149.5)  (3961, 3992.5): 1.20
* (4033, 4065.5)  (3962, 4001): 1.17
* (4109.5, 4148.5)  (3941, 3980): 1.16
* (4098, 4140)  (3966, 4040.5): 1.05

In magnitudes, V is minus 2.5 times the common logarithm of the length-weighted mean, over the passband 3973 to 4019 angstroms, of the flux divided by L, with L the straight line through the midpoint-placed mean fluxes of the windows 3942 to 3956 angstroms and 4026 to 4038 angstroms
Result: 0.05 mag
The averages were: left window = 10.4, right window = 11.1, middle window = 10.3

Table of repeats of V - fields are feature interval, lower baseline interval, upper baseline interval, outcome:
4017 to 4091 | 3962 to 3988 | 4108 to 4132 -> -0.130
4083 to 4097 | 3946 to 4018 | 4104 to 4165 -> 0.061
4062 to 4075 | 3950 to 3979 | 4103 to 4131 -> -0.126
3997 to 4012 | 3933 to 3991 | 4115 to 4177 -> -0.120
